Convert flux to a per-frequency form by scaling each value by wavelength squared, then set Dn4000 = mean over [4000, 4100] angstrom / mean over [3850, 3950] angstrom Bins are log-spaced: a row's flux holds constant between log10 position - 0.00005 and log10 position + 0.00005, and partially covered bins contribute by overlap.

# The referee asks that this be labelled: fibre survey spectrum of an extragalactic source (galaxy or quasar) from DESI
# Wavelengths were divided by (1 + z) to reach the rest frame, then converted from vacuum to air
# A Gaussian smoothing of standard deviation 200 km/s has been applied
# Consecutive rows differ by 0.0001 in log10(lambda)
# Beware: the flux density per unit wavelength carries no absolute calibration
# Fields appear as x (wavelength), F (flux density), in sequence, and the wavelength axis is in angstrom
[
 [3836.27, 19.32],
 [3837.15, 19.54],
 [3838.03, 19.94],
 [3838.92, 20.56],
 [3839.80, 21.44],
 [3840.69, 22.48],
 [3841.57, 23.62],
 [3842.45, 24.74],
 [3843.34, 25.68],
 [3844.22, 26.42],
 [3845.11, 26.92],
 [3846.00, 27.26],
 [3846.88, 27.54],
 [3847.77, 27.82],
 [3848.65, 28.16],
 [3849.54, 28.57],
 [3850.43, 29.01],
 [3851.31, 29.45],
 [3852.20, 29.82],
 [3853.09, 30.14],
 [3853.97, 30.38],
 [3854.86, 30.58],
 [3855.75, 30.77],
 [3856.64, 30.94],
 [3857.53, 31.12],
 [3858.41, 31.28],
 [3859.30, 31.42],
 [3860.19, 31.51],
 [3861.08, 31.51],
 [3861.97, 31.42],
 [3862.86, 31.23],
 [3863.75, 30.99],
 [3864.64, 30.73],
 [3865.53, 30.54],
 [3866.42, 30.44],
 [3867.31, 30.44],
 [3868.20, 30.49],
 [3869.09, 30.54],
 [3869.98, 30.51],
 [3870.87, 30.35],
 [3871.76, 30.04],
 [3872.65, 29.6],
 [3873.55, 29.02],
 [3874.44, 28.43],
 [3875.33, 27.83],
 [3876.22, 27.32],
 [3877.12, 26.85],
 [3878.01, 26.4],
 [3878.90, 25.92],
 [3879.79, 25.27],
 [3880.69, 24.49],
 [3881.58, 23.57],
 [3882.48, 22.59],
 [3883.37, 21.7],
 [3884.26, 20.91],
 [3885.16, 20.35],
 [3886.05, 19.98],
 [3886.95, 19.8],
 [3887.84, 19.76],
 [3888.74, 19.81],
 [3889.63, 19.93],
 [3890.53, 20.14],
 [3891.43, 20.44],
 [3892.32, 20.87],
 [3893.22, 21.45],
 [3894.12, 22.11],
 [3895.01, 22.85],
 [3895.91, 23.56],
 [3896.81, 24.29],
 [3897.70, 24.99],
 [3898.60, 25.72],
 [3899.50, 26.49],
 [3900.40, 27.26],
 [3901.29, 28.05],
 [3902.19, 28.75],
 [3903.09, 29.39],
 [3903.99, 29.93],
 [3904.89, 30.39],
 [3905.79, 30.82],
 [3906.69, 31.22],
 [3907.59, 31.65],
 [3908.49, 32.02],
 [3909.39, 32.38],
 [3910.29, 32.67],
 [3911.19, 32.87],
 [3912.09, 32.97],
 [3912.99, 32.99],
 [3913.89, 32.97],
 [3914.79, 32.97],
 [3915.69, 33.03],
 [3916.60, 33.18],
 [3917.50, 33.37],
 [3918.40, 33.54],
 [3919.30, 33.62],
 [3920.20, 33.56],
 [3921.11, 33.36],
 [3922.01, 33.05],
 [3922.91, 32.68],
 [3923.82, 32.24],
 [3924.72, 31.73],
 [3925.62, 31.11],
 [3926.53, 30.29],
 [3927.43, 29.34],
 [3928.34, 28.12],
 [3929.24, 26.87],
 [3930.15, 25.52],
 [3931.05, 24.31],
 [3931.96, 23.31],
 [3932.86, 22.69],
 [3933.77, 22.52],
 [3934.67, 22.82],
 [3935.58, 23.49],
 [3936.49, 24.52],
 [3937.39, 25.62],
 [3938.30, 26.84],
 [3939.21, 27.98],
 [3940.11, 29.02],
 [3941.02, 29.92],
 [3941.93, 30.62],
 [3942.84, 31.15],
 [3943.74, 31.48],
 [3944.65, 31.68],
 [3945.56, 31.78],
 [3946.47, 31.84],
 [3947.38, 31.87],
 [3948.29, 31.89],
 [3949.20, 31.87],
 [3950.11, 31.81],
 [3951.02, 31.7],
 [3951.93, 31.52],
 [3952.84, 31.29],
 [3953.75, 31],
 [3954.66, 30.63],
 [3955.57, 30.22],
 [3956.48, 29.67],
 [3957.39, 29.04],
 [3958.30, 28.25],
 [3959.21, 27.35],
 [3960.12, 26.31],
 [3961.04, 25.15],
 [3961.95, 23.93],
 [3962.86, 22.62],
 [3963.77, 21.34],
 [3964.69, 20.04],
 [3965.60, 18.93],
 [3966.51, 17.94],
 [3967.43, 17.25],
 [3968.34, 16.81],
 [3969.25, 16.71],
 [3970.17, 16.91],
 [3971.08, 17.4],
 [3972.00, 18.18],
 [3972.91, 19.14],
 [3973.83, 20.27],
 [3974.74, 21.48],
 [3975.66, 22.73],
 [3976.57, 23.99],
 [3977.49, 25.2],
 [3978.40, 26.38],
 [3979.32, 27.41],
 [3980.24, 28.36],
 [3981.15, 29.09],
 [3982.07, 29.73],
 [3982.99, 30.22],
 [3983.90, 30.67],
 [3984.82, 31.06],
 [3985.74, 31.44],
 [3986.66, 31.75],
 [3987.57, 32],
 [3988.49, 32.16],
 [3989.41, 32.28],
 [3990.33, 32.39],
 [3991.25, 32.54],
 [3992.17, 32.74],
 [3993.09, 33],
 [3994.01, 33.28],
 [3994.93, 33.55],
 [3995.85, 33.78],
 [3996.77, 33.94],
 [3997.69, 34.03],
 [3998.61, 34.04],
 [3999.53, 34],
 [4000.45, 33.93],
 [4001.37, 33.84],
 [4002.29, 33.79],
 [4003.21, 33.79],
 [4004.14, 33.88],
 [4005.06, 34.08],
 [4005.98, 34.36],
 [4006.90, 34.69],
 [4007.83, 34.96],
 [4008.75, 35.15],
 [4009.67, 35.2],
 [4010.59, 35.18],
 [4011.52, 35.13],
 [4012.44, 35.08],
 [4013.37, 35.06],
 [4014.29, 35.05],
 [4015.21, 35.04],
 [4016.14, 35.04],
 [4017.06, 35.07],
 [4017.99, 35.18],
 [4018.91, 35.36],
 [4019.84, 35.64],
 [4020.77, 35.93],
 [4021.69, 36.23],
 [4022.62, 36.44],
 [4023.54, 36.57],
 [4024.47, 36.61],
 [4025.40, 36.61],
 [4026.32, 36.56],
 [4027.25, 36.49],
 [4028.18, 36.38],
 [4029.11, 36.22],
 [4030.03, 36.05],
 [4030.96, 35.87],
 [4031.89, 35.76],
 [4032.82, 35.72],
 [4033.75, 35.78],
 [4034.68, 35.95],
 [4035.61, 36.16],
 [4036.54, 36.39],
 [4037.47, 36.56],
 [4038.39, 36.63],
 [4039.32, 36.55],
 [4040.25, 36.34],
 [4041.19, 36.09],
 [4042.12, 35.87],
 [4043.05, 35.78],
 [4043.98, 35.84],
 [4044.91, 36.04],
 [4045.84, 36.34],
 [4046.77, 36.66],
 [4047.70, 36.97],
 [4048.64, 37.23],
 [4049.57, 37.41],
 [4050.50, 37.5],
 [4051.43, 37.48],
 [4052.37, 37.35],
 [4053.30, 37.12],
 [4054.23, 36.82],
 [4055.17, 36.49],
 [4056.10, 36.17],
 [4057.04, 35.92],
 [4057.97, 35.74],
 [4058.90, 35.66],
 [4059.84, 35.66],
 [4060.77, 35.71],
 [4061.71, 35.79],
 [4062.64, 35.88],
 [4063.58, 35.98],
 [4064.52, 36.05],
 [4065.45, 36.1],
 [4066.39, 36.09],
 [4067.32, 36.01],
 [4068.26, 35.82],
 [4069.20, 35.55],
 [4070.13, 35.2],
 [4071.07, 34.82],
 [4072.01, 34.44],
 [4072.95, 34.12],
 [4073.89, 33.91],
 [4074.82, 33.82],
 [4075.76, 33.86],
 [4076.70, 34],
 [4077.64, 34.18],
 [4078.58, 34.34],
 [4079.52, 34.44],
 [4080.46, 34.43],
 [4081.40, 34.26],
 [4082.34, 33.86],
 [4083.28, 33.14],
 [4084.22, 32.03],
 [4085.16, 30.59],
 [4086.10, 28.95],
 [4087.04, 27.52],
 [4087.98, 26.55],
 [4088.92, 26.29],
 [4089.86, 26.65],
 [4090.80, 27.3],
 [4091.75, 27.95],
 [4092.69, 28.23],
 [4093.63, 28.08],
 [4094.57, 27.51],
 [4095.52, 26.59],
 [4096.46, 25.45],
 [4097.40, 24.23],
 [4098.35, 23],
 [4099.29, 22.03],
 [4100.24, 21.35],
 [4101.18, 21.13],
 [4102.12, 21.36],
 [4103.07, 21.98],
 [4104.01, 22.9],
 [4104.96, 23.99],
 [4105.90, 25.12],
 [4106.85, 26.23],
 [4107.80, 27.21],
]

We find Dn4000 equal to 1.30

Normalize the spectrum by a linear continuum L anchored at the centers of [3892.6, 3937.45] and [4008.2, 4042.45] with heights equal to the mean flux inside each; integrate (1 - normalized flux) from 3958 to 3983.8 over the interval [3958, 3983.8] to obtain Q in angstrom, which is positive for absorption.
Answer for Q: 7.6 angstrom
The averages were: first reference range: 28.9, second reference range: 35.9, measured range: 22.9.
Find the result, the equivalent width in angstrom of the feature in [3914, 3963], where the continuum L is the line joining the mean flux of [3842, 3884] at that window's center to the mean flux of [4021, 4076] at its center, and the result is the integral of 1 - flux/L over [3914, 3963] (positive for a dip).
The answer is 3.42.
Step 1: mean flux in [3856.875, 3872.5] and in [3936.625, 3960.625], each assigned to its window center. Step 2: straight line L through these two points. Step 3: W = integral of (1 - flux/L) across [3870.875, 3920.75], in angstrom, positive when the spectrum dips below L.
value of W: 5.5 angstrom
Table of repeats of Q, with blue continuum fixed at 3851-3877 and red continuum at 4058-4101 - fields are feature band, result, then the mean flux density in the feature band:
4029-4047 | -2.8 angstrom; 36.1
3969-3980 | 3.3 angstrom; 21.5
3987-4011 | -2.0 angstrom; 33.7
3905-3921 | -1.1 angstrom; 32.7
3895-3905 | 1.2 angstrom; 26.9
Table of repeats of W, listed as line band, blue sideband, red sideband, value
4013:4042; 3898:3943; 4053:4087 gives -2.39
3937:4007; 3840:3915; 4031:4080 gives 7.47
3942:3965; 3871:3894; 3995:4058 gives 0.37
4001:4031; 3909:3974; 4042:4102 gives -4.60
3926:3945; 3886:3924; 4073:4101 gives 0.95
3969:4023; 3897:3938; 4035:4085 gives 2.93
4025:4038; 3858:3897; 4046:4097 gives -1.70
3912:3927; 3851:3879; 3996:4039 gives -0.39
